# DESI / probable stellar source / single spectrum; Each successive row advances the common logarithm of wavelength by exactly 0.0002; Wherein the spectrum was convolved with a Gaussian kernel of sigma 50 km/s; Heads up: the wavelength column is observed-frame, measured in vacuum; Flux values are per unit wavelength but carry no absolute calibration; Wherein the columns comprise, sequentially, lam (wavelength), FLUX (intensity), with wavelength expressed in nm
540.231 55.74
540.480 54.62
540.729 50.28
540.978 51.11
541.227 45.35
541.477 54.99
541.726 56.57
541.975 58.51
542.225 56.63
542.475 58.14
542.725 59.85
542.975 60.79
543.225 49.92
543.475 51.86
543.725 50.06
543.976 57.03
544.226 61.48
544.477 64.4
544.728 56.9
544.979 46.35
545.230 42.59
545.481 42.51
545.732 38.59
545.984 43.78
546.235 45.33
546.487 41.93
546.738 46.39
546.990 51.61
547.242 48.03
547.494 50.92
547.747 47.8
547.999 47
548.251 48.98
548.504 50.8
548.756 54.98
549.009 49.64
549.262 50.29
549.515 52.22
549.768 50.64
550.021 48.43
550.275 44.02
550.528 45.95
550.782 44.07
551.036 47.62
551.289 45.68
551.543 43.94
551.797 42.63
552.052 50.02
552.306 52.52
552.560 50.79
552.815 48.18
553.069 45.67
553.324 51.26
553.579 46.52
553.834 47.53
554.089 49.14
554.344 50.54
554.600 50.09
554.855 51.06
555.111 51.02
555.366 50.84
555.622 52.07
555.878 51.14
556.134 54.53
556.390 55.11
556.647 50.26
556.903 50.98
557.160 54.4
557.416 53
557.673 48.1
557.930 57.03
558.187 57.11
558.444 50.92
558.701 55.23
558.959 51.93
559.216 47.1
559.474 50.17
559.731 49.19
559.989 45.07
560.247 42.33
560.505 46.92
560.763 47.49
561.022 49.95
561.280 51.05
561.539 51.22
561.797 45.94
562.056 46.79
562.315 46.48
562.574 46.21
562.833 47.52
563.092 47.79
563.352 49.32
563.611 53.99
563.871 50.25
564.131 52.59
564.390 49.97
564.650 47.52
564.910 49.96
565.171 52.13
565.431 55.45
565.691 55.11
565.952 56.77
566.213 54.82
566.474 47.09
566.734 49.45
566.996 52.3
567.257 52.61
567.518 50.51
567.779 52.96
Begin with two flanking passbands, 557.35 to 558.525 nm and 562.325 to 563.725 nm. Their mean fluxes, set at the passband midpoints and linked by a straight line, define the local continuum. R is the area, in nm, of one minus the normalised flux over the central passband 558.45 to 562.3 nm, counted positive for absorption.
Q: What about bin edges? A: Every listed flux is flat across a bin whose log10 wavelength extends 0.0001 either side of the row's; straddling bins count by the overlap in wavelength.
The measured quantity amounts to 0.189 nm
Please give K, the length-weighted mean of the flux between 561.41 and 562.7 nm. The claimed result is 47.3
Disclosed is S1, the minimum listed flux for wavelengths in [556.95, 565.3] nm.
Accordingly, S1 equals 42.33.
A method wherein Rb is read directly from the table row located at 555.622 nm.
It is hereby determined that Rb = 52.07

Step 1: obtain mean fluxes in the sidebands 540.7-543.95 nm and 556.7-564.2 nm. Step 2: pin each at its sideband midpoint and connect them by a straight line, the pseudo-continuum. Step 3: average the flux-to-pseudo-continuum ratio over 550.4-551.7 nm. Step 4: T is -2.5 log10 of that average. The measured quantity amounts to 0.15 mag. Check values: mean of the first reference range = 54.4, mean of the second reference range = 49.8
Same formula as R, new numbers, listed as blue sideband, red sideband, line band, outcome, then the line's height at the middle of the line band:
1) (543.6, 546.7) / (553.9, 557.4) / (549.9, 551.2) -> 0.11 nm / 50.4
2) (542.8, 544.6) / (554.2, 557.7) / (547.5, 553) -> 0.57 nm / 54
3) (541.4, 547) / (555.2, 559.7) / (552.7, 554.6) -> 0.13 nm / 52.2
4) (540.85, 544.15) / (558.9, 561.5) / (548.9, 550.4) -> 0.08 nm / 52.1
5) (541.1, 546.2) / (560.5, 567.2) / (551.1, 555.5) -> 0.24 nm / 51.5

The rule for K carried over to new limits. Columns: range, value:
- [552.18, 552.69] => 51.6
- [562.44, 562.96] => 46.9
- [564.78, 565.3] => 51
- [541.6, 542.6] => 57.5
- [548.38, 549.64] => 51.6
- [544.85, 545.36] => 44.5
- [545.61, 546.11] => 41.2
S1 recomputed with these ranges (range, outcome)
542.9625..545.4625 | 42.59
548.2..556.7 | 42.63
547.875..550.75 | 44.02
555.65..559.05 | 48.1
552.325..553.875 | 45.67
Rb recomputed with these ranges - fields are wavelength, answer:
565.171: 52.13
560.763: 47.49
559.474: 50.17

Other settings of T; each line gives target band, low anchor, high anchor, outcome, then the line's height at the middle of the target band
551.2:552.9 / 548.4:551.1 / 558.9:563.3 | 0.023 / 48.7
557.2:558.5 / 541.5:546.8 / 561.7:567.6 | -0.051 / 51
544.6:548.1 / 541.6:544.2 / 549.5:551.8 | 0.119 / 51.8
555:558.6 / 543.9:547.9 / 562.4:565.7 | -0.060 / 49.8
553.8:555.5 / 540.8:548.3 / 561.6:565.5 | 0.001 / 50.2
